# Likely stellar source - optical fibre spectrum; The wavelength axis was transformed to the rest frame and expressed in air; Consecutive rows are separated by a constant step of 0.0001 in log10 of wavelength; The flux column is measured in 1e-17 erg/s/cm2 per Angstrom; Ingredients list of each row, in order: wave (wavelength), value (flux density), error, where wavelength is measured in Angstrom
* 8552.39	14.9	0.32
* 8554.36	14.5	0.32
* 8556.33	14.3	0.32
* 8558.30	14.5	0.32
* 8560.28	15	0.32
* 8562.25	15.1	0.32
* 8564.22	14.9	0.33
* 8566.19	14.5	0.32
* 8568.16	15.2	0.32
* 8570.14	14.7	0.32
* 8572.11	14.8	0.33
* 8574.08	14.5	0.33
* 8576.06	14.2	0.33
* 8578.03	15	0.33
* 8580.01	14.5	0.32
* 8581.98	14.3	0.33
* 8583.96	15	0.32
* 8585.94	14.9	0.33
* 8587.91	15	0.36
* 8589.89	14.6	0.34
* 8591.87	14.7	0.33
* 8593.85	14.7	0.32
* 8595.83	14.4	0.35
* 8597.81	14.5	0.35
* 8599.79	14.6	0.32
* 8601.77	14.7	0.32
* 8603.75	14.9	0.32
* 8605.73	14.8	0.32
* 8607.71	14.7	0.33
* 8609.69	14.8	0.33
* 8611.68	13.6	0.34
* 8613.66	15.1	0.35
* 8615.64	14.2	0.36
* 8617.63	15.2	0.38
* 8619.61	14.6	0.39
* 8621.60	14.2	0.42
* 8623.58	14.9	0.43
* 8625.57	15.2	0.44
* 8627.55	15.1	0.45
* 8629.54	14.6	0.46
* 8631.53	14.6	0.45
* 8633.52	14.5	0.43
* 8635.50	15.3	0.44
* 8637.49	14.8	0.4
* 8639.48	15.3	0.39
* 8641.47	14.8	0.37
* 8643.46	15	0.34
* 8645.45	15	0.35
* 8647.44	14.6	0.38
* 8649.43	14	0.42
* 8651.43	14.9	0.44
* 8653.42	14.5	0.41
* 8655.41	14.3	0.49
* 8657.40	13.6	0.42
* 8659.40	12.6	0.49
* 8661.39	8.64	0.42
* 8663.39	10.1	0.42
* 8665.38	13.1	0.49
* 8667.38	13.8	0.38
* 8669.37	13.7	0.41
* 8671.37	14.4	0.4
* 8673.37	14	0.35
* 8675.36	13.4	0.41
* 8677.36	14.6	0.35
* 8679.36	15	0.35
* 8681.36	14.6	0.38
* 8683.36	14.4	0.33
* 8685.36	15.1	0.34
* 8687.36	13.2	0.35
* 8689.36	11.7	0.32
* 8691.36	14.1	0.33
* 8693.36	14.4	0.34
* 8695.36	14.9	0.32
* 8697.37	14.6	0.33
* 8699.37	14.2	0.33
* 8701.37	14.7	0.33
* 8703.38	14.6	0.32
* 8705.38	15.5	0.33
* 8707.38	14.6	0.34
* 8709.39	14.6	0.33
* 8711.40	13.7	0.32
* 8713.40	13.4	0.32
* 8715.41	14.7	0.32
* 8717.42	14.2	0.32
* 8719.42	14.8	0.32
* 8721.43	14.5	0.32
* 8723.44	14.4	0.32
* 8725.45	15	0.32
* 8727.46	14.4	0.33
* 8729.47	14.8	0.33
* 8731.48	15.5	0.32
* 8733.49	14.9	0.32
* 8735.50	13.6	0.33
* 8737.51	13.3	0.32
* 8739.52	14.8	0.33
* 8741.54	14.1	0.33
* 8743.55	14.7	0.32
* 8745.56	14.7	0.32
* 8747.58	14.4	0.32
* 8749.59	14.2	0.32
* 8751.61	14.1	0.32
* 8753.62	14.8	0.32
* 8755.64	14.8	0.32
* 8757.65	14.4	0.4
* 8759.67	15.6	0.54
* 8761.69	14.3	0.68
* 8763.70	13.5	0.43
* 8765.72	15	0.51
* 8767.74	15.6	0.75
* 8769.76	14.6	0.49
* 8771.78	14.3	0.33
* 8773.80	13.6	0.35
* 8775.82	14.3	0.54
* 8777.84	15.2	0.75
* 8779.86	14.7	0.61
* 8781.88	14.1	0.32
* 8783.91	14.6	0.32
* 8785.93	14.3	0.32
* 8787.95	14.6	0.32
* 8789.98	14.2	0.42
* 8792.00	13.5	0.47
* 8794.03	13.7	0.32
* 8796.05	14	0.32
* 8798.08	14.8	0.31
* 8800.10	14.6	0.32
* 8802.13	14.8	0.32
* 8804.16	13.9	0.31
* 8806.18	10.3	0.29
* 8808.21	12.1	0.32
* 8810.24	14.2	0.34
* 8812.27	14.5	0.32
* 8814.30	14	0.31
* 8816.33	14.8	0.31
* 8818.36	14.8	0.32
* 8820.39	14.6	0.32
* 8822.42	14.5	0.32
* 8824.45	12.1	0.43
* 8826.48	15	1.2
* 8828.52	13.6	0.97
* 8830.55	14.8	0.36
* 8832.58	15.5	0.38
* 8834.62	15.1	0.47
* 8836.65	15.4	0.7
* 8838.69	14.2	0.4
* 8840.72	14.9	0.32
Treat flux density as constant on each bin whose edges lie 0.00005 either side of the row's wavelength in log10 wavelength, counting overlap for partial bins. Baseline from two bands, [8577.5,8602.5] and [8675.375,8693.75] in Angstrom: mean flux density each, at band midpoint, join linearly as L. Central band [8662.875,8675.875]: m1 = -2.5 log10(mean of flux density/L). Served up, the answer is 0.066 mag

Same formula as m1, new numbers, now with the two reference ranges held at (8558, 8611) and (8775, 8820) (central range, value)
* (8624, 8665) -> 0.036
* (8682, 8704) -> 0.017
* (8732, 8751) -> -0.005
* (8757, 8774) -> -0.030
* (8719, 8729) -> -0.023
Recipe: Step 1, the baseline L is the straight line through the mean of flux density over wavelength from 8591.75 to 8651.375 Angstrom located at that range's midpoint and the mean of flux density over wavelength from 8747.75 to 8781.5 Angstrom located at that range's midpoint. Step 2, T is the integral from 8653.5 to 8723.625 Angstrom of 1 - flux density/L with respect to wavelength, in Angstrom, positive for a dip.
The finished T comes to 3.57 Angstrom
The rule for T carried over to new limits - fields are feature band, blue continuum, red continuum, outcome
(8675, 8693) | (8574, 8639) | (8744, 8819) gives 0.6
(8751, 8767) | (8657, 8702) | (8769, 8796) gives -0.5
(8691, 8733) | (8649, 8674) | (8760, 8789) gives -2.4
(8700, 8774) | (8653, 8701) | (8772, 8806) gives -3.1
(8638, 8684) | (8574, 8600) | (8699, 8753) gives 2.2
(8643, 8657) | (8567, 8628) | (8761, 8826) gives 0.0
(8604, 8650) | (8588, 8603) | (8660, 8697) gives -1.8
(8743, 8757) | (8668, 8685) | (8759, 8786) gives 0.0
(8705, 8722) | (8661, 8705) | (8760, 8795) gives -0.5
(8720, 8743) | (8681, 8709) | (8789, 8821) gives -0.5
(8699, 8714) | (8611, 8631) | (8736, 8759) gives 0.0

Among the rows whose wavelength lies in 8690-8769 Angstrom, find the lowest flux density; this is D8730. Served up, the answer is 13.3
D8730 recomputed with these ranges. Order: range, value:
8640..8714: 8.64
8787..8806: 13.5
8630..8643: 14.5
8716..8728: 14.2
